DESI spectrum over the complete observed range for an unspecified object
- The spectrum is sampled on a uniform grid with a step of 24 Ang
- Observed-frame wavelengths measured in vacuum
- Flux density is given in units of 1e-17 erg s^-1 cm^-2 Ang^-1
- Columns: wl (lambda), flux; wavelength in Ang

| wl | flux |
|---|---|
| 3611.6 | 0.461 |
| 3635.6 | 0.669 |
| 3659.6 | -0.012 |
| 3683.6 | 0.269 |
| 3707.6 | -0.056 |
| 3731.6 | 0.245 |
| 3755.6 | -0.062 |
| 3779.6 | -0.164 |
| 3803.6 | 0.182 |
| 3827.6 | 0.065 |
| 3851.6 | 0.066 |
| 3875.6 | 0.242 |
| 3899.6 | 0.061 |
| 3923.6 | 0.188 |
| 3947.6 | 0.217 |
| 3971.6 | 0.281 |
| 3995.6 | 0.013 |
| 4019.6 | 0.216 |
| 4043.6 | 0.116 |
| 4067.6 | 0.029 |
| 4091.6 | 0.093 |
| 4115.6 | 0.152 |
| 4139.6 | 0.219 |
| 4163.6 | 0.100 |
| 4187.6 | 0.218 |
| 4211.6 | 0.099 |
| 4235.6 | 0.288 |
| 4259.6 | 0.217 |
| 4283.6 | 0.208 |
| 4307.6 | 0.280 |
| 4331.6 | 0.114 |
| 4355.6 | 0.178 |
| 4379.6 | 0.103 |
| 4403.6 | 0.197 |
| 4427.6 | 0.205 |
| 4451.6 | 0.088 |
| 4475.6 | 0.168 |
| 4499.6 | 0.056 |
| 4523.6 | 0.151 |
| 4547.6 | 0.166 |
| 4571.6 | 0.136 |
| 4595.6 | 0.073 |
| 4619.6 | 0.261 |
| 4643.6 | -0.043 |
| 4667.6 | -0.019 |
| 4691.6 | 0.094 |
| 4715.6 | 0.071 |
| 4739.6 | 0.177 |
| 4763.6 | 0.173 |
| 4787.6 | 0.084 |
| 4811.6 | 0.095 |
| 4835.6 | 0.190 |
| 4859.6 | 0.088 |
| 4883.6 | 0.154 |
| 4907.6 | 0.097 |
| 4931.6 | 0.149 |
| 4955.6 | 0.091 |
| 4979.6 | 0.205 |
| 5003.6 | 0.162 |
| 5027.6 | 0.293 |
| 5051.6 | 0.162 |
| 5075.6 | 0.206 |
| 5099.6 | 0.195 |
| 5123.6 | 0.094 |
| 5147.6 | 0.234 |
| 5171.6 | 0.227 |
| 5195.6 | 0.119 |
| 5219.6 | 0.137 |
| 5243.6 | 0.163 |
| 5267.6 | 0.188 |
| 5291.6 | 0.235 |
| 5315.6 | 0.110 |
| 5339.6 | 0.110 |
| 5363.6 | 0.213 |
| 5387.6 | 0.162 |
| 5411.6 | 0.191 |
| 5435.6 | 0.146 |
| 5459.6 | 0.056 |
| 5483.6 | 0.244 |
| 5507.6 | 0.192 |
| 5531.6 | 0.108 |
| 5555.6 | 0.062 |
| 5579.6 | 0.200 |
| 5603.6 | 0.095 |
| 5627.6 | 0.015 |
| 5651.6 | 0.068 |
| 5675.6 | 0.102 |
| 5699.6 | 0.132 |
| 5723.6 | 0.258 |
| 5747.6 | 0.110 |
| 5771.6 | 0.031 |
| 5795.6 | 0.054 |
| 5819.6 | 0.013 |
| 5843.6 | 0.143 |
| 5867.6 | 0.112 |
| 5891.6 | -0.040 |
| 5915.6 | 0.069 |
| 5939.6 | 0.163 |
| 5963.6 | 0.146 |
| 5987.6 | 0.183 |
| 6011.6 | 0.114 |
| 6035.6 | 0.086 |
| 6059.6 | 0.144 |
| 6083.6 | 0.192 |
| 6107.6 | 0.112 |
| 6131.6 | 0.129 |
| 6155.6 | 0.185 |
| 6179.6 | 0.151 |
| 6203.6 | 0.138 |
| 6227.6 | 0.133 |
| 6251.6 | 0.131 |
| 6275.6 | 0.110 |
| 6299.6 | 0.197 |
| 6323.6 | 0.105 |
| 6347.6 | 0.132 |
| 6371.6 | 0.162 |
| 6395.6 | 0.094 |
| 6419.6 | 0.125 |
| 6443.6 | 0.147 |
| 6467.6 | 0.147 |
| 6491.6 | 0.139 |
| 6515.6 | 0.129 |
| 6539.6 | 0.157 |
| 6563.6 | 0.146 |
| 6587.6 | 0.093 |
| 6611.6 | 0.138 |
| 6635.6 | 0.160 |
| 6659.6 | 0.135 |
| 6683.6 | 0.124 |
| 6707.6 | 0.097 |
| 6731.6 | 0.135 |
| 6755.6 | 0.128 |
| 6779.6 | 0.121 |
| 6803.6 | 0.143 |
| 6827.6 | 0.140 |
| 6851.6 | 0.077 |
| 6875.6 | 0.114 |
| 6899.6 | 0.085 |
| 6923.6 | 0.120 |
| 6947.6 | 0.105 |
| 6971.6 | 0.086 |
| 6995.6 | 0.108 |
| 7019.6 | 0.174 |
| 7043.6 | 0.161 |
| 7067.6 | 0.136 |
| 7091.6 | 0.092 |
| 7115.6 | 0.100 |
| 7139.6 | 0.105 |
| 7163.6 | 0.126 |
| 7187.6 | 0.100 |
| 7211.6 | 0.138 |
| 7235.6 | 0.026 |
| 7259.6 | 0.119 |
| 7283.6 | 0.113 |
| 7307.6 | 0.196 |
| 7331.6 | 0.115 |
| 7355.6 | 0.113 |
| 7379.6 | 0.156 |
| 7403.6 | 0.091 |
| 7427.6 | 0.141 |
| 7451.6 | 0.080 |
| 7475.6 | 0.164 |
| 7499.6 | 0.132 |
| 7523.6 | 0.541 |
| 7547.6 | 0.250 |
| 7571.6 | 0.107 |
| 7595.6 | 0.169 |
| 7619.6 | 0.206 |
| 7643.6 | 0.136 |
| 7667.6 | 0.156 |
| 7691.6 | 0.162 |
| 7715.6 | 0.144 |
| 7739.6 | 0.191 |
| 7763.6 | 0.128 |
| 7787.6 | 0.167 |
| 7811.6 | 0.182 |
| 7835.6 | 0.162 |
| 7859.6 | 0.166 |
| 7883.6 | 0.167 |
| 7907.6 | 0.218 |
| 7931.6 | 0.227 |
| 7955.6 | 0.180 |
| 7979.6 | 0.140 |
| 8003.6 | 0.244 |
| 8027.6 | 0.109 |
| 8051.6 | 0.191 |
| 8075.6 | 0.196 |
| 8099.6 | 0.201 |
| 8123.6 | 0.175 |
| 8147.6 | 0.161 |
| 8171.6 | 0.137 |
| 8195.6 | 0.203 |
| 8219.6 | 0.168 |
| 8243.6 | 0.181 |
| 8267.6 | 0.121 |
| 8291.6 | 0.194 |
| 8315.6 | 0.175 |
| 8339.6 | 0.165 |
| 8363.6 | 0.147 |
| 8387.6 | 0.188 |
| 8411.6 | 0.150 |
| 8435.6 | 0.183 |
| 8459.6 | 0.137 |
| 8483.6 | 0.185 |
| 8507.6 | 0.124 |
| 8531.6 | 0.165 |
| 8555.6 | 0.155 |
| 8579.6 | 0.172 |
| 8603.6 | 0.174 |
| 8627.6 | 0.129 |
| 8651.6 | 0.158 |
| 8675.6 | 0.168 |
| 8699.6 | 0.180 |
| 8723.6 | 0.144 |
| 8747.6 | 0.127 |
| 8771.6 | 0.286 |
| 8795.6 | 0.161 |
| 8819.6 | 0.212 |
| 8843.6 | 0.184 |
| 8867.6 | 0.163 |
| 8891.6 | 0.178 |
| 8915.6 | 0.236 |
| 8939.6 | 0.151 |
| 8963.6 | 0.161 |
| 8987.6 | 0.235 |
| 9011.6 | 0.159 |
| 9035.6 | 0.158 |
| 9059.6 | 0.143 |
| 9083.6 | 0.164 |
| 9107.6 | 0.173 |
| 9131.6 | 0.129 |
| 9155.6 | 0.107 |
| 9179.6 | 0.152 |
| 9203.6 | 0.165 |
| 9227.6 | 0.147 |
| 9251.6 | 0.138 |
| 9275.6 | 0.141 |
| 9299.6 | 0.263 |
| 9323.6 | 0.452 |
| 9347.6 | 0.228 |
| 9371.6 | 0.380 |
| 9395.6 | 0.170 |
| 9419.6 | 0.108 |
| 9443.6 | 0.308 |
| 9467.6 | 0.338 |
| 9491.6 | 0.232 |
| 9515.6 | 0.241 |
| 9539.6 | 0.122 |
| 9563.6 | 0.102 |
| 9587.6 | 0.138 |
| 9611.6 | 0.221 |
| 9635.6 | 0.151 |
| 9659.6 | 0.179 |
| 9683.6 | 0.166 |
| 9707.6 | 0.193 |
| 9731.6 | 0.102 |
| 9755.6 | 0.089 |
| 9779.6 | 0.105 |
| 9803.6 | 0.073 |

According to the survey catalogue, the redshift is 1.020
